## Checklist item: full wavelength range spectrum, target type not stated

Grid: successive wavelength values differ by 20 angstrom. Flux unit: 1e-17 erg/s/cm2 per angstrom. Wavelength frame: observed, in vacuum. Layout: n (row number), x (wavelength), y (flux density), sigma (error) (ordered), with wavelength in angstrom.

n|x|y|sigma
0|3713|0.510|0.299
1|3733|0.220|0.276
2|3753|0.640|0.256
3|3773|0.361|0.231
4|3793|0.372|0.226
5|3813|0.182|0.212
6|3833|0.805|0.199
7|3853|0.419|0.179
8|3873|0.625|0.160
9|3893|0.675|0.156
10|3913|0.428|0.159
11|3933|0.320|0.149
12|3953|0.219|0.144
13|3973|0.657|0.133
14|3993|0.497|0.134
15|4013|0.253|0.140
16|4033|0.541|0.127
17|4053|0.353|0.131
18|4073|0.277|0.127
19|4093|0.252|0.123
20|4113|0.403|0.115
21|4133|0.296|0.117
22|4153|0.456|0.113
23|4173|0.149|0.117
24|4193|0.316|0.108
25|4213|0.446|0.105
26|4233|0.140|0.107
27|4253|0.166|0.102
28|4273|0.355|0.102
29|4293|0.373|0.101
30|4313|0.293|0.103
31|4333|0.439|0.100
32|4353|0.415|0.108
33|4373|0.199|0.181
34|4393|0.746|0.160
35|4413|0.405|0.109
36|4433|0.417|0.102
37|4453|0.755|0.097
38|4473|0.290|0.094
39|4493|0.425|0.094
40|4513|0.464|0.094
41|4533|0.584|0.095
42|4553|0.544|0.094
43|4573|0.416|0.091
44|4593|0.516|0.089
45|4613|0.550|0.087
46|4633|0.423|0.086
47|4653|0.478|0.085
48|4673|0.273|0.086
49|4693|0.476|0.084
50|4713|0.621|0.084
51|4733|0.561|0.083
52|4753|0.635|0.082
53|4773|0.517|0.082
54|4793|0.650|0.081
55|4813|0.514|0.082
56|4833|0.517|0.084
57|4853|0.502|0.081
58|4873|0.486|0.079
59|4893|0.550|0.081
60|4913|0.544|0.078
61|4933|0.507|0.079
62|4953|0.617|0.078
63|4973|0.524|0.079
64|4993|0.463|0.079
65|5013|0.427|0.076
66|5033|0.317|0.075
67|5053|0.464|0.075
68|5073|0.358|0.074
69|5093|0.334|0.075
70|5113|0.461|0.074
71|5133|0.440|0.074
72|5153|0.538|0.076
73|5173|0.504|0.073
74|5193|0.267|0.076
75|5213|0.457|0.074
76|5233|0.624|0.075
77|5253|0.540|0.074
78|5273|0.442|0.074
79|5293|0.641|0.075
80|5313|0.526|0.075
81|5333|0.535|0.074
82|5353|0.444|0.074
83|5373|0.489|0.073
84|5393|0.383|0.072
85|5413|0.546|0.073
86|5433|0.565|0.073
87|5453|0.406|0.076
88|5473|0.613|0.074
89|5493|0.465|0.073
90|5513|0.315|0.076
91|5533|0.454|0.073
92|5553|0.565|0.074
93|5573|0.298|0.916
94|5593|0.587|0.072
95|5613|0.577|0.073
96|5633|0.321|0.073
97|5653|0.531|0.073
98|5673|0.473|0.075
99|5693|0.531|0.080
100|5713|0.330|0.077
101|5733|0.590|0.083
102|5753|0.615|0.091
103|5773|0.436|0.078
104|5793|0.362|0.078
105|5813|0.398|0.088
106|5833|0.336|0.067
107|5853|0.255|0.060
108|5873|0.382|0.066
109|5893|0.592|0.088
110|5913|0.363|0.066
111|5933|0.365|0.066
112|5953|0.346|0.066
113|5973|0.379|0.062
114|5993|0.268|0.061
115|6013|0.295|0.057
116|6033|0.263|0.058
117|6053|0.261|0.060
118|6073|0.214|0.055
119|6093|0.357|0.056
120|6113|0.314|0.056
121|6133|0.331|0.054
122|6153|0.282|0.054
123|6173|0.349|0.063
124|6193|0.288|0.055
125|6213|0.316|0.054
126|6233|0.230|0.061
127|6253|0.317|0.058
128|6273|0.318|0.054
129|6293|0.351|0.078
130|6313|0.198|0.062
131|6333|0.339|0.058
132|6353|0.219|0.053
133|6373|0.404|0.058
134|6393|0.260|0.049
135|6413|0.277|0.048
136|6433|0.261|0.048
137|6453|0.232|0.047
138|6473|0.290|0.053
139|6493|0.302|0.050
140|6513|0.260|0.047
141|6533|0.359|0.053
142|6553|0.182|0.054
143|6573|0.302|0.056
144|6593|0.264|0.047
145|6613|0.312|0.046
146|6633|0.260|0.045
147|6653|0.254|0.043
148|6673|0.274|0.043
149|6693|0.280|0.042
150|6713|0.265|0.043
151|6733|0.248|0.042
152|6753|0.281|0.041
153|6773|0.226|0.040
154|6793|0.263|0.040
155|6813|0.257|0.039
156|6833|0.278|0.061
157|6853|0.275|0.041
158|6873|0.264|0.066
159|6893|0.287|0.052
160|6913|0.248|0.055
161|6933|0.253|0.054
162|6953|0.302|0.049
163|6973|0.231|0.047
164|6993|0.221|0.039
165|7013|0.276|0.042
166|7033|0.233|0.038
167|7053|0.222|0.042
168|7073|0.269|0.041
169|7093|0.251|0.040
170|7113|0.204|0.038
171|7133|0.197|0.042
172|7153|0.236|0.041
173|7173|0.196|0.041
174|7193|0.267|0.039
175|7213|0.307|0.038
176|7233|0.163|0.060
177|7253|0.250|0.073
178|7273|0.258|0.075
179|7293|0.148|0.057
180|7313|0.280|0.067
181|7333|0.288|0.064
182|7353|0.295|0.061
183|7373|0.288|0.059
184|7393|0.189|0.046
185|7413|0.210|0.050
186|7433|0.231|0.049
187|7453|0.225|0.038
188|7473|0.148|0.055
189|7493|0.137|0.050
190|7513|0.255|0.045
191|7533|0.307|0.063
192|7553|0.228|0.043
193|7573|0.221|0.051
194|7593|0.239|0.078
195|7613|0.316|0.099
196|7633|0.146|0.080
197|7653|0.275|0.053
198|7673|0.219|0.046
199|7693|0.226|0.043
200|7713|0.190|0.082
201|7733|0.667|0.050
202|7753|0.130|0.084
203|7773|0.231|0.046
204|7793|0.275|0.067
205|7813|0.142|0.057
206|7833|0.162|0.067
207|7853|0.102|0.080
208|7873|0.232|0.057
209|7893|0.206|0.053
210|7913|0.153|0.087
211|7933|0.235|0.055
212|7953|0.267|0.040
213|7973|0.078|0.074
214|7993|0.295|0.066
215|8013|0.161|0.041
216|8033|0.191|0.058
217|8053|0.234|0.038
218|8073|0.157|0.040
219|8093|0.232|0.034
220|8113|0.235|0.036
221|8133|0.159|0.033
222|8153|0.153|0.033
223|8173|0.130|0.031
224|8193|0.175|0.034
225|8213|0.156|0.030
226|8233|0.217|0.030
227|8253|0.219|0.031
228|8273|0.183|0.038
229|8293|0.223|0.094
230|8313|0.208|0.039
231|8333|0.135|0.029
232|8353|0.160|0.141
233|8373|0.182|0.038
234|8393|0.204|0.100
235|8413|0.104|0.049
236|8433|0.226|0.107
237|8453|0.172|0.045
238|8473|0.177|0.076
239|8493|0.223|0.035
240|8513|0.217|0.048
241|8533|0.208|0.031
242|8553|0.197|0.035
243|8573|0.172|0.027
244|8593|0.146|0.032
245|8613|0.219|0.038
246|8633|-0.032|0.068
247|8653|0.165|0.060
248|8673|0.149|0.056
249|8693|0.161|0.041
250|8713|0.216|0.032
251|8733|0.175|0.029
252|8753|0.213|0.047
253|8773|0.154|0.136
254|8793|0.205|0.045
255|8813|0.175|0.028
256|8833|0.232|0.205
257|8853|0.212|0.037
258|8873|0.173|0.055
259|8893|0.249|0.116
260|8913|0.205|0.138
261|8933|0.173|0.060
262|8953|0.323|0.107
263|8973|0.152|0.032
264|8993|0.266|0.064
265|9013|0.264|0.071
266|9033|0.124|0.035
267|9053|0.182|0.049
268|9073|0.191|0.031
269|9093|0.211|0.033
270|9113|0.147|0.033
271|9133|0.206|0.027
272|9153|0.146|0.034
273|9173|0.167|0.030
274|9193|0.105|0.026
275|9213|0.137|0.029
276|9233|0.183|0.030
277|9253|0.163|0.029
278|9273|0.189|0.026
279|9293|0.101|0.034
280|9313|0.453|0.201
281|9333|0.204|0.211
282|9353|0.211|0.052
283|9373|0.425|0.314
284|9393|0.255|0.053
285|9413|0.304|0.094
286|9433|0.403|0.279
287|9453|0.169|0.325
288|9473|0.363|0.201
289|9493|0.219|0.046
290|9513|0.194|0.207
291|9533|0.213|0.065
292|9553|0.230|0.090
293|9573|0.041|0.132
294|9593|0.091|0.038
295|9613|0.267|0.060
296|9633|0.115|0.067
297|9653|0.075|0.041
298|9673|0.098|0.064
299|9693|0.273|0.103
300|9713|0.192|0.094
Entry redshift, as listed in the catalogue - 0.177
